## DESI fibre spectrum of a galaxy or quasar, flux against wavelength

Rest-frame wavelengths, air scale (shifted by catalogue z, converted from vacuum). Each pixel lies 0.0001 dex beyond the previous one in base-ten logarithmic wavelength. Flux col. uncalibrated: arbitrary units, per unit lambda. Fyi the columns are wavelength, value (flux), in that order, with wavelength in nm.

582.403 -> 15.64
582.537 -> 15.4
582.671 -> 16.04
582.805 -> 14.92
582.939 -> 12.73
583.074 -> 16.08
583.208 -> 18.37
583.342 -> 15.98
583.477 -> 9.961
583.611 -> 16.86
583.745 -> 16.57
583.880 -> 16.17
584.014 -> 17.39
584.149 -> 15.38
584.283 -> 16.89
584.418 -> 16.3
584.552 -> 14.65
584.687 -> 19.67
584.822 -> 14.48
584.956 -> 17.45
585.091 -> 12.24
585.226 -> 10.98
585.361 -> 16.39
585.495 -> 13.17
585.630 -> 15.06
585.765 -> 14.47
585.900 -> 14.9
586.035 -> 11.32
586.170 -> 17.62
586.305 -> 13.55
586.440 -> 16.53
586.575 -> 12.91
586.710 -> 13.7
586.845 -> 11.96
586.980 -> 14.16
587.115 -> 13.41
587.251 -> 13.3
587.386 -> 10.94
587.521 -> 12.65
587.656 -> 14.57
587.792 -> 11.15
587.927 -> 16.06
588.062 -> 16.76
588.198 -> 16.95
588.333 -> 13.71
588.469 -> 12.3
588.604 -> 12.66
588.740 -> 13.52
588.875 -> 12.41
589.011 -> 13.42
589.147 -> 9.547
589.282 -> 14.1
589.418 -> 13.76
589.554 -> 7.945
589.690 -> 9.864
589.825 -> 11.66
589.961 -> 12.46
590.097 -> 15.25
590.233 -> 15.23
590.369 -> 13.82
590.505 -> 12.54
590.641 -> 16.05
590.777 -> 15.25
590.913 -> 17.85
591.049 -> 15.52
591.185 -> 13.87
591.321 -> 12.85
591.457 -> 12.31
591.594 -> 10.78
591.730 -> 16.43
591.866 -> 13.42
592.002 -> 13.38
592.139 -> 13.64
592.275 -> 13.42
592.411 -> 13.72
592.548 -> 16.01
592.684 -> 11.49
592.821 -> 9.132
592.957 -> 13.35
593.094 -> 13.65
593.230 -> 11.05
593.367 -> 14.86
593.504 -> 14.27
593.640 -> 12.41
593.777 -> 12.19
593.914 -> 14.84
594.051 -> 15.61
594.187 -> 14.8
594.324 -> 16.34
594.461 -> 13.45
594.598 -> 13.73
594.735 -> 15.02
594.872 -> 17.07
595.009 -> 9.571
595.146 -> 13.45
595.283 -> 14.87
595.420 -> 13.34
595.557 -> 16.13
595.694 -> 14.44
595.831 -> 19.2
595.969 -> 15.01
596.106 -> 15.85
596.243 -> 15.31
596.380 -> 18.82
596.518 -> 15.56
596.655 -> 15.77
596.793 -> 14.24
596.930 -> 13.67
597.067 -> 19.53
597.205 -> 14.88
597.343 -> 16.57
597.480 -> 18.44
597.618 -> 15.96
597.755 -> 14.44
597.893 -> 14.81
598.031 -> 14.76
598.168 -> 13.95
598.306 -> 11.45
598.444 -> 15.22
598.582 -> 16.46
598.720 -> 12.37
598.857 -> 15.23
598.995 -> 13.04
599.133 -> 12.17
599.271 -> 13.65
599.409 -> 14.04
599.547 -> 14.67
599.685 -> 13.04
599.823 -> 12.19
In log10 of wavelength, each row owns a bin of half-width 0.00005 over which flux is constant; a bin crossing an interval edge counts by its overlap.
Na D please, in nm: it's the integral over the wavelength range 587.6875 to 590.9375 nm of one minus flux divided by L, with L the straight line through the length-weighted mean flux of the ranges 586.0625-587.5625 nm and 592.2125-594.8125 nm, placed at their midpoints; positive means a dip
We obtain 0.05 nm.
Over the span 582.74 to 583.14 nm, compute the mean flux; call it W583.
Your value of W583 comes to 14.6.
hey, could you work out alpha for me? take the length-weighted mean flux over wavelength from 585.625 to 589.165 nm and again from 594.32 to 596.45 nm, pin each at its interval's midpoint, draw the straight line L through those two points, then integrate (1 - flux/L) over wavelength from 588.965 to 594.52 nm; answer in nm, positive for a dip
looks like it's 0.38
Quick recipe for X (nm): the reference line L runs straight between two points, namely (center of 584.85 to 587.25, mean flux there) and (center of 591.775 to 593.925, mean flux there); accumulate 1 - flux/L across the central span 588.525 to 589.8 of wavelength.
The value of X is 0.16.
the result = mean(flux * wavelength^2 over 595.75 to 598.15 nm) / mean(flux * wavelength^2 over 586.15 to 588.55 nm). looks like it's 1.19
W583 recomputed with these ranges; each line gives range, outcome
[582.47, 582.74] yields 15.7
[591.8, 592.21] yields 13.5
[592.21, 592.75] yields 13.7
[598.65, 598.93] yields 13.8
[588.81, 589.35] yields 12.4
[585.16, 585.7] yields 13.9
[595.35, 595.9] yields 15.8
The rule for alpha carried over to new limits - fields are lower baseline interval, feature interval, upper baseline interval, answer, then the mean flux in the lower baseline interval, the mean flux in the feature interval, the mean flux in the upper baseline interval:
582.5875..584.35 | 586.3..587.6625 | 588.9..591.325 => 0.10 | 15.6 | 13.4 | 13.4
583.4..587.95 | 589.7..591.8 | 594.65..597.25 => 0.13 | 14.5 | 14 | 15.3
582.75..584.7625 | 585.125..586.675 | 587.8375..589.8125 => 0.05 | 15.9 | 14.2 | 13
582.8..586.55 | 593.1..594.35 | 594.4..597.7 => 0.12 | 15.2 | 13.9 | 15.4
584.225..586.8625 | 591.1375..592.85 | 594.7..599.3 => 0.20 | 14.8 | 13.2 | 15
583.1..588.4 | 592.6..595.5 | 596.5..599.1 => 0.26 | 14.7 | 13.6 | 15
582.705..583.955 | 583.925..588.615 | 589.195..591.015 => 0.03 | 15.3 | 14.5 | 13.5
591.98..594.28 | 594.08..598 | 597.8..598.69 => -0.40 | 13.4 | 15.4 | 14.3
